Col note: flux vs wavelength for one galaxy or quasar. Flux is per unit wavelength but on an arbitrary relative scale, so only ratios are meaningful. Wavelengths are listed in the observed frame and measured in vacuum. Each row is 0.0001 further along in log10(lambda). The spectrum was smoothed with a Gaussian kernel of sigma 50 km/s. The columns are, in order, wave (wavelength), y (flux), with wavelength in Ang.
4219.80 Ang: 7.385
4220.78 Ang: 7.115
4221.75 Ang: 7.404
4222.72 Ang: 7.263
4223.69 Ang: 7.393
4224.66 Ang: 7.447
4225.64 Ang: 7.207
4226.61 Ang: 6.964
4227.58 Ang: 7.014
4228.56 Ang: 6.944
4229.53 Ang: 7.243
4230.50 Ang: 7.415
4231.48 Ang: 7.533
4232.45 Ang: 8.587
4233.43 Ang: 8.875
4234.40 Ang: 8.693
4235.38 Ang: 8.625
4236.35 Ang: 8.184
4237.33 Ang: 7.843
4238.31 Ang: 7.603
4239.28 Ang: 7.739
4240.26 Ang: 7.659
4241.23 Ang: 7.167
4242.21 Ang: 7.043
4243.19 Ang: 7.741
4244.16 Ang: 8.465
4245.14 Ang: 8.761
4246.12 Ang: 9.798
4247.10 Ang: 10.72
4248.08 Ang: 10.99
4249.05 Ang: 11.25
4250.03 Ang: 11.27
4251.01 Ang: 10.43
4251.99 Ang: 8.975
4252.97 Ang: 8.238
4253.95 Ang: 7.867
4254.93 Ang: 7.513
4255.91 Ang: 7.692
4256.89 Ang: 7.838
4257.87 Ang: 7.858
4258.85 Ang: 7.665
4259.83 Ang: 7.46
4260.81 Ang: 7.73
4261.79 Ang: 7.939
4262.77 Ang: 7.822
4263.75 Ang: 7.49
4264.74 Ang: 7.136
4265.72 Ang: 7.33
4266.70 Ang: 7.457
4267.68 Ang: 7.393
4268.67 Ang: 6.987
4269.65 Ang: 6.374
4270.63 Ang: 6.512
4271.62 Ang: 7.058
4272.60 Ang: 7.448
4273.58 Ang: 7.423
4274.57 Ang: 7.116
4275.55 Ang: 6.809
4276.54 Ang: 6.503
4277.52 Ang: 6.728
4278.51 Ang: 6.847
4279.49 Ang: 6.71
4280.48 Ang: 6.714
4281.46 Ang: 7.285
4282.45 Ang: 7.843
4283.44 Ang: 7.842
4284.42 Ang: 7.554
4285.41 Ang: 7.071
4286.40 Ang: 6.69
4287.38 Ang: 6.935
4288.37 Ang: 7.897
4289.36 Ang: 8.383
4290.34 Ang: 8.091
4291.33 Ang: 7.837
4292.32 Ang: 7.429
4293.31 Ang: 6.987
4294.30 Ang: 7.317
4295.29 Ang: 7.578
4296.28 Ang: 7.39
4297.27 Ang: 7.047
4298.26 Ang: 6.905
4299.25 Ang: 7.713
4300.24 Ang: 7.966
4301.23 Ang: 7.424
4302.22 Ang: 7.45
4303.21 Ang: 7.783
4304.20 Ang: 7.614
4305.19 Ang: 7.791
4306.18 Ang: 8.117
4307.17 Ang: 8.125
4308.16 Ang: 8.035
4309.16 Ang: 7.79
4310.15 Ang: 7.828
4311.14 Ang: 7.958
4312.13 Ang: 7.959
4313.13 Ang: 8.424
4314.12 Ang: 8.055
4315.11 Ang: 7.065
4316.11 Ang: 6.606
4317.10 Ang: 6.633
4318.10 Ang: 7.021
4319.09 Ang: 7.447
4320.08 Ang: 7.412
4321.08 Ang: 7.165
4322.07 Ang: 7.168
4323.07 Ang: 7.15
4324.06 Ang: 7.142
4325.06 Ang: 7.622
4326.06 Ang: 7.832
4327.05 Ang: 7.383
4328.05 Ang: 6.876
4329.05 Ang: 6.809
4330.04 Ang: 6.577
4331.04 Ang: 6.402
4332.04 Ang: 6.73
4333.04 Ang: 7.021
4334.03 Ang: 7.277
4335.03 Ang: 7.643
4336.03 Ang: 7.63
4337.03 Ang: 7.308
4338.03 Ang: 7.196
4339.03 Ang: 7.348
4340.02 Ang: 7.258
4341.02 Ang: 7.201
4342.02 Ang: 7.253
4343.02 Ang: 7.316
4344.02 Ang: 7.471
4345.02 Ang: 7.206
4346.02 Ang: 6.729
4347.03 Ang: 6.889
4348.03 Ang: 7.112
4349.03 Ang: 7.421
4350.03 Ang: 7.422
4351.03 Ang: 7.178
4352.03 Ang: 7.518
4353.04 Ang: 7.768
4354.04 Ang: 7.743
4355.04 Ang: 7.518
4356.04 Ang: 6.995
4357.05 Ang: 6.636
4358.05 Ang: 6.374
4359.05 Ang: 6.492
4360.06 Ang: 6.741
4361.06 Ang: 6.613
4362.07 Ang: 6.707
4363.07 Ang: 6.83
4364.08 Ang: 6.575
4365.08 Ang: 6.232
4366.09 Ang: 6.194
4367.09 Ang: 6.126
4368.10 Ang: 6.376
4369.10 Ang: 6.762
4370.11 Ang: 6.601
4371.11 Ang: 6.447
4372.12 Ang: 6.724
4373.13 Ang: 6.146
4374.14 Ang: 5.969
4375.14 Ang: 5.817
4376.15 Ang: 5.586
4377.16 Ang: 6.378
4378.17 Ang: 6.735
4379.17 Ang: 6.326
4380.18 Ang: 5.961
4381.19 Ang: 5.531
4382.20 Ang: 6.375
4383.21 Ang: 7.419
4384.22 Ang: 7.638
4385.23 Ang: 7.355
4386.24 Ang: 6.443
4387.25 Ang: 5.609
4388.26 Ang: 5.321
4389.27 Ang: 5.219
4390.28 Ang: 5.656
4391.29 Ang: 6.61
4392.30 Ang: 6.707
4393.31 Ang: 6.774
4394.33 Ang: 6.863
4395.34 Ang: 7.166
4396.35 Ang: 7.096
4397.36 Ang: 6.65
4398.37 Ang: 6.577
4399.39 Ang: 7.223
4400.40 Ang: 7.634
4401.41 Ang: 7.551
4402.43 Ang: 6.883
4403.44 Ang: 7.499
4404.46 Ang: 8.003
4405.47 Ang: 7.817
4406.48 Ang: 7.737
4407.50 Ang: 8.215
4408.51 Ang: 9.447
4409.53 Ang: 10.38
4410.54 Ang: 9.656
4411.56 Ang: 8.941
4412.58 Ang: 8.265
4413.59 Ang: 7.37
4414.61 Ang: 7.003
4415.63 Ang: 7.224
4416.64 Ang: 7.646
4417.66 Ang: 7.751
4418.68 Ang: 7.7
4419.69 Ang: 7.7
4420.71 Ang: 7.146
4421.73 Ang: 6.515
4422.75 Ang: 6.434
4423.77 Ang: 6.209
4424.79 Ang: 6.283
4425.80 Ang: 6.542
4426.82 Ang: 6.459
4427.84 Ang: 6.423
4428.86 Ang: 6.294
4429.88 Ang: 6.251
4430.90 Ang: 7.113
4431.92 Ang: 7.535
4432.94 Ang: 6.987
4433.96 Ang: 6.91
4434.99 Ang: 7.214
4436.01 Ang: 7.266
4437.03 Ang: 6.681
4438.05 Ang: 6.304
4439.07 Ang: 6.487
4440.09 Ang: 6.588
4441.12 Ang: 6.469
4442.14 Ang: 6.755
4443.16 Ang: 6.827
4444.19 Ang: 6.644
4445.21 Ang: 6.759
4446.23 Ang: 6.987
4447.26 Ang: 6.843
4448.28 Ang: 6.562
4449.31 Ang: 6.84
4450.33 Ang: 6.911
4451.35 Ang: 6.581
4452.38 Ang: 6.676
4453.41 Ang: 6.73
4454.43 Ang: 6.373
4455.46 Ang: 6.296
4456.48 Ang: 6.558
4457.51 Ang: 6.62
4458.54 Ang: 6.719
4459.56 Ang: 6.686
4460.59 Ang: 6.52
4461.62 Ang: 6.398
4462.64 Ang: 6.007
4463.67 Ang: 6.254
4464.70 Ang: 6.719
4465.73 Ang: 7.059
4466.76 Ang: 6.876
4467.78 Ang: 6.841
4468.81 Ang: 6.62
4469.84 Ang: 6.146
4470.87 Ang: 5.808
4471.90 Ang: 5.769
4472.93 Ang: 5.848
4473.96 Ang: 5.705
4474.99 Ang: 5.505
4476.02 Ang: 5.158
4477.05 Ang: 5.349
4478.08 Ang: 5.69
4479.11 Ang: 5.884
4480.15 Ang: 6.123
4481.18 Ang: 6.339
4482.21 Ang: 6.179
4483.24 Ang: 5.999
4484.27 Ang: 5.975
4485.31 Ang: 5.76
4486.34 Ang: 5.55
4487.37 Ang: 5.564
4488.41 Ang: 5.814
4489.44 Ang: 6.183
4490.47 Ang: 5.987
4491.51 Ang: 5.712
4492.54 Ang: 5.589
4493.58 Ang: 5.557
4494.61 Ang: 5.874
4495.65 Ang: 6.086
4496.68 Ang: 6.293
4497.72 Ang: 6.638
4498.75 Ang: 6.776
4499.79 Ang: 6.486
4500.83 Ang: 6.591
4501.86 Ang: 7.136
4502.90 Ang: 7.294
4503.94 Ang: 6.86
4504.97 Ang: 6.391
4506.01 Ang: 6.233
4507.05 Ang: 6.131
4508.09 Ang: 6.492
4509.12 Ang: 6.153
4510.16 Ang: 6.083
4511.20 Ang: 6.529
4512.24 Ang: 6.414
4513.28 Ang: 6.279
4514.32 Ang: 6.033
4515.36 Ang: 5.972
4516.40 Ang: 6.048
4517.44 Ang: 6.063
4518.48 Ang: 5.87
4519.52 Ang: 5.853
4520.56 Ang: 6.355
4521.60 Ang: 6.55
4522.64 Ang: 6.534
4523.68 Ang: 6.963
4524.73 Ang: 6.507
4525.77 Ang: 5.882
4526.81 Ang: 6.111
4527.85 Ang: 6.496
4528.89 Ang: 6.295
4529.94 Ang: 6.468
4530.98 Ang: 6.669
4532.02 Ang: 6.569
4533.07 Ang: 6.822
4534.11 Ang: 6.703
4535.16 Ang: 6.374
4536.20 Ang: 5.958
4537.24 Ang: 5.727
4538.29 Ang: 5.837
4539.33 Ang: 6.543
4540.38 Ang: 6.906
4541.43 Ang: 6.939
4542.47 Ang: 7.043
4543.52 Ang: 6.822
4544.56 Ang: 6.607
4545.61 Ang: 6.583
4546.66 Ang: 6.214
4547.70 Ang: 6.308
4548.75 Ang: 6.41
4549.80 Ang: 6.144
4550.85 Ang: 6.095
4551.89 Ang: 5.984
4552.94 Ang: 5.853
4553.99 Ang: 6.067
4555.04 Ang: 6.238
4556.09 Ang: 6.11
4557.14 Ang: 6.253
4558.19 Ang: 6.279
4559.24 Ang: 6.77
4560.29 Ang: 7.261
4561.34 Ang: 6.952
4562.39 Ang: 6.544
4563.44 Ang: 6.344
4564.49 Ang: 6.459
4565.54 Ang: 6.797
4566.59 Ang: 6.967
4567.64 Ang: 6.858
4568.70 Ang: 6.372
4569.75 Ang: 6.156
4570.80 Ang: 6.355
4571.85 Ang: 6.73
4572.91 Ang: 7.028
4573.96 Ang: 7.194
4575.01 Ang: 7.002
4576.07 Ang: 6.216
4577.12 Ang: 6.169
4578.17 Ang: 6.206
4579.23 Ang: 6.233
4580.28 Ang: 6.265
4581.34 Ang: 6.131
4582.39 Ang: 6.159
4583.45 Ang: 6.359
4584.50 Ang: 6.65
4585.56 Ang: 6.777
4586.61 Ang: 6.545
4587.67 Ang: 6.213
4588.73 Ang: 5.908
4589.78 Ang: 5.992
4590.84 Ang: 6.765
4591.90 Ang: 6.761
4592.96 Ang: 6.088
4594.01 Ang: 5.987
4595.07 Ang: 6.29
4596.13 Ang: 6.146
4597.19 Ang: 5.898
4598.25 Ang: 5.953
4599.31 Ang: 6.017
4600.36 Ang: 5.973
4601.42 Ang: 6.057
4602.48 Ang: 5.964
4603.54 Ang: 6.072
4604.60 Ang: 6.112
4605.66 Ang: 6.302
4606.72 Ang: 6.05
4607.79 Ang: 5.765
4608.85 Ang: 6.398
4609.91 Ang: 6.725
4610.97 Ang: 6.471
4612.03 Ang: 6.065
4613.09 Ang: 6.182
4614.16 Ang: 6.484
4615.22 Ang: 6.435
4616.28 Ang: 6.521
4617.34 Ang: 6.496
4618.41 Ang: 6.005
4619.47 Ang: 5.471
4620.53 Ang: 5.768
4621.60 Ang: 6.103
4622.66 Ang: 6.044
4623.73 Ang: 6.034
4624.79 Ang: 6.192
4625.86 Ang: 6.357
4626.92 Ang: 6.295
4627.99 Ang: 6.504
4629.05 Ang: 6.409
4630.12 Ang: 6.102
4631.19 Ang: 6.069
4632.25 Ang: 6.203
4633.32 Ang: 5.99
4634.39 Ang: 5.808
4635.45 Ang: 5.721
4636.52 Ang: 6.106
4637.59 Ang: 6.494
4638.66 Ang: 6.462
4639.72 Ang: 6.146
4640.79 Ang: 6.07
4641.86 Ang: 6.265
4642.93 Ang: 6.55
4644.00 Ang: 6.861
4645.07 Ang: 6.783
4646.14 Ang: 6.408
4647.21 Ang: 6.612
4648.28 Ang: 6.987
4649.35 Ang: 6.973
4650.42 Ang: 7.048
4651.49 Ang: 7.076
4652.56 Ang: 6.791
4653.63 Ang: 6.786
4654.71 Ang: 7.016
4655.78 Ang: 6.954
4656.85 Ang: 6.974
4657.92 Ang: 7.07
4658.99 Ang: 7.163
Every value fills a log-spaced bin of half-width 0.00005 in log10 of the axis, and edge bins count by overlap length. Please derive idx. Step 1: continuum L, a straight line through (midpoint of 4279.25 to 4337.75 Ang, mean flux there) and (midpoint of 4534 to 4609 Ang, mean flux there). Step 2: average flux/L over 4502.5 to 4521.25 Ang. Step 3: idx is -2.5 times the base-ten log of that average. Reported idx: 0.05 mag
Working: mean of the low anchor 7.42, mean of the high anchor 6.36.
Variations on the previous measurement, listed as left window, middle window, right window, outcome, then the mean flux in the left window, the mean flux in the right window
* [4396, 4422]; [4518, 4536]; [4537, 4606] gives 0.06 mag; 7.77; 6.38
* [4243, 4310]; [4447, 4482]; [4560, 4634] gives 0.10 mag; 7.79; 6.31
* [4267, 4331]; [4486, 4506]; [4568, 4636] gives 0.07 mag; 7.35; 6.25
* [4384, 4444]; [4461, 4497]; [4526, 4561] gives 0.13 mag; 7.1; 6.41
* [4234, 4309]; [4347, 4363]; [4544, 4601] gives 0.05 mag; 7.8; 6.38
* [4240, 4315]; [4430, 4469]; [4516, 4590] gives 0.04 mag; 7.79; 6.42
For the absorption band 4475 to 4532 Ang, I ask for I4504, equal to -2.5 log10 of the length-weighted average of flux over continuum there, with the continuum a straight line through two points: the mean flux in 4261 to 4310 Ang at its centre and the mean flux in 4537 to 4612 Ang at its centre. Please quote 0.074 mag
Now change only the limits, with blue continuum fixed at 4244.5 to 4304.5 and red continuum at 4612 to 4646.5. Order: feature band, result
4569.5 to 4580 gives -0.01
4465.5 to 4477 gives 0.14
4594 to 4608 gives 0.05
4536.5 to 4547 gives 0.02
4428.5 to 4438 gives 0.03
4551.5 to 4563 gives 0.02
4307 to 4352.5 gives 0.03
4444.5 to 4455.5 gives 0.05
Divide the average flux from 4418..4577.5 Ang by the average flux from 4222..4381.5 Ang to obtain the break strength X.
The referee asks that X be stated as 0.87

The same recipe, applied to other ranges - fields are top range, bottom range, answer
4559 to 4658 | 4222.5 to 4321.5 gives 0.83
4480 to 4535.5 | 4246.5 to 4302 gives 0.81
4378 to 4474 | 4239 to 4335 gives 0.90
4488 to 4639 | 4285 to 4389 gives 0.89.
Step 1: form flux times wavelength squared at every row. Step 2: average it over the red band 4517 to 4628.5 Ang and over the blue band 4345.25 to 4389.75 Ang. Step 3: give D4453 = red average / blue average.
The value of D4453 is 1.1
